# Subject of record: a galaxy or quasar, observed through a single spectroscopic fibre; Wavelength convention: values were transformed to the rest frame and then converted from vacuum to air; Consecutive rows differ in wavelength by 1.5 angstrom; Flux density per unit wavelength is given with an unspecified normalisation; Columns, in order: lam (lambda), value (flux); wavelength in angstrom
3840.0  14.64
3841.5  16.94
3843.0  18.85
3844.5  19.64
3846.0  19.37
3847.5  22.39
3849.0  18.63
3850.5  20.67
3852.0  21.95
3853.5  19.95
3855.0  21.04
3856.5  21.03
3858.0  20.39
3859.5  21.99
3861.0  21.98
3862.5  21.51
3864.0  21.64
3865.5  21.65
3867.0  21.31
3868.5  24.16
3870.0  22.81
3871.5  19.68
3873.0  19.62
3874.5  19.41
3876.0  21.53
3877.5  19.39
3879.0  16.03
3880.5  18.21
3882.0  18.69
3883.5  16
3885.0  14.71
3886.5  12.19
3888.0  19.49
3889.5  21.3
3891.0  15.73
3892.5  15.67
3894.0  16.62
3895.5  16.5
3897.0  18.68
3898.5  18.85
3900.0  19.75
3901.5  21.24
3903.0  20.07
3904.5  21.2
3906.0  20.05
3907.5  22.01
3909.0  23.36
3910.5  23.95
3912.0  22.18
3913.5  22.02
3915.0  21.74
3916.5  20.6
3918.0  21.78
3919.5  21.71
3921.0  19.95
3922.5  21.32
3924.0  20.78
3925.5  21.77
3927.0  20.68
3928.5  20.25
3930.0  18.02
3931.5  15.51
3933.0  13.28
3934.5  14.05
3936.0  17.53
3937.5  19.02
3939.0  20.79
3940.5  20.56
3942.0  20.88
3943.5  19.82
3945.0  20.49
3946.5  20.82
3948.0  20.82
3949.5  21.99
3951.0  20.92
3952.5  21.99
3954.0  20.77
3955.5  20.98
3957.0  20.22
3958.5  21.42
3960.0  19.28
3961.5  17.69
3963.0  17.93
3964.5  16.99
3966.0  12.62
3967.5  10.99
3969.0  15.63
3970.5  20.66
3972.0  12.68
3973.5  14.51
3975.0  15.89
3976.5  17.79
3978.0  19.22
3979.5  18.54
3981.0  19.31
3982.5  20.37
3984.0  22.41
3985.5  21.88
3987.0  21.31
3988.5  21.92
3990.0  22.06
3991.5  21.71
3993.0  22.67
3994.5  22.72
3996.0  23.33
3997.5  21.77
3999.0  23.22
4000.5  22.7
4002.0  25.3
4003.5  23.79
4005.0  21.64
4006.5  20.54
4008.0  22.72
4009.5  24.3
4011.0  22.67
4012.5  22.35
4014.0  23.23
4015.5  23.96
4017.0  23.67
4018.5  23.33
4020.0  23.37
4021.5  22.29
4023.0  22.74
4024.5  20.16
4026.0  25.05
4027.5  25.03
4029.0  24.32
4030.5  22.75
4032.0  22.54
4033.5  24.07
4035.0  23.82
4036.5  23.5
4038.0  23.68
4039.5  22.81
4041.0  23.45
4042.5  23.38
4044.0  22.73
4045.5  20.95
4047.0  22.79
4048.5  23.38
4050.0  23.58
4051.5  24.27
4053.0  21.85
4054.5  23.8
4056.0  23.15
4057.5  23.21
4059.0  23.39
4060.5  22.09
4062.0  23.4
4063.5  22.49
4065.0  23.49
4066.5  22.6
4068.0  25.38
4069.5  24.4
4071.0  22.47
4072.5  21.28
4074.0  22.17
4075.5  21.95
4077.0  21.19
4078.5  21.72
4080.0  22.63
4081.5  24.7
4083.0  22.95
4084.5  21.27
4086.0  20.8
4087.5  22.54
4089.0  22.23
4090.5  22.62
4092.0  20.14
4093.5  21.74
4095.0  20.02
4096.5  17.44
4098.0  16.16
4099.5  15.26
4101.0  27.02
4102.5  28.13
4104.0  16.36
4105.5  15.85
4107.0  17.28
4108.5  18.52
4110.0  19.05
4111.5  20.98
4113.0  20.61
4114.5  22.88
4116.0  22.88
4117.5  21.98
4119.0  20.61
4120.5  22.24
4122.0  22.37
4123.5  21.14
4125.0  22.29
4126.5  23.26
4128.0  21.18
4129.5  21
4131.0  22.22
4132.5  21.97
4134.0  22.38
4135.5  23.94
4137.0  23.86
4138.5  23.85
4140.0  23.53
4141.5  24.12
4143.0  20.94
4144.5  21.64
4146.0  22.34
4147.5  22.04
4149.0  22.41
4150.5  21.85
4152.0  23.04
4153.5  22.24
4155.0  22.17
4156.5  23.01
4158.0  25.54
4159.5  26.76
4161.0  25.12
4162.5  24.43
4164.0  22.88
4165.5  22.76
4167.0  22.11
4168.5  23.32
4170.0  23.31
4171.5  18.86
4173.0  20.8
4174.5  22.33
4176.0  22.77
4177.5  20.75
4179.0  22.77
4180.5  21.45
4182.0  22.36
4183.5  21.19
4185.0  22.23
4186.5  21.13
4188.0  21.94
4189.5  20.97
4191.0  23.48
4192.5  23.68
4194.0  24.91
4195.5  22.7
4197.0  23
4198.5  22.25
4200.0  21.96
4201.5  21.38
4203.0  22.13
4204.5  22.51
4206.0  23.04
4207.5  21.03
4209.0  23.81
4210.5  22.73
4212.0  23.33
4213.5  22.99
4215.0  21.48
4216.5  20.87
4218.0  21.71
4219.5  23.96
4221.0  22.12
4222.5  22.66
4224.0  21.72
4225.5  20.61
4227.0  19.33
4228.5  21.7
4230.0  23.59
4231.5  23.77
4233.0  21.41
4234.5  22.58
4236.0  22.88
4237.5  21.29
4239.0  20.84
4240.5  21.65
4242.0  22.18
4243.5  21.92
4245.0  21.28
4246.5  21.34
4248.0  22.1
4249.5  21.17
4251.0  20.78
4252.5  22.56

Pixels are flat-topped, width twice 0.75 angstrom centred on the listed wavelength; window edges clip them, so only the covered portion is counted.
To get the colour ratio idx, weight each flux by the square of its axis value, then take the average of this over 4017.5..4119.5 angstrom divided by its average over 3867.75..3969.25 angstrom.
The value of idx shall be 1.24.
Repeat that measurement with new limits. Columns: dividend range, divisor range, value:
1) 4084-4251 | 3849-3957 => 1.26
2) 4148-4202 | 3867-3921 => 1.32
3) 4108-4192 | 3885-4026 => 1.22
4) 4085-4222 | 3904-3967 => 1.23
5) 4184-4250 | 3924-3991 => 1.33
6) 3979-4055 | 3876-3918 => 1.26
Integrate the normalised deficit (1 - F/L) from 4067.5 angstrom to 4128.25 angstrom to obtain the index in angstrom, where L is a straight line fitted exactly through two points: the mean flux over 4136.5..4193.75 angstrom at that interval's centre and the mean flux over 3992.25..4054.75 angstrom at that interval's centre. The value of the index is 4.0 angstrom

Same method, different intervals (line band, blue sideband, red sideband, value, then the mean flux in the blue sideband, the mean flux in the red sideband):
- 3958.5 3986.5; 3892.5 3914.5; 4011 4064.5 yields 5.4 angstrom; 20.3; 23.2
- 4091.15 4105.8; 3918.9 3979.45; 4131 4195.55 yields 1.0 angstrom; 18.7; 22.7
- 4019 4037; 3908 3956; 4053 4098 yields -1.4 angstrom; 20.3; 22.2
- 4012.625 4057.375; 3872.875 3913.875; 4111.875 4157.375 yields -4.8 angstrom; 19.1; 22.3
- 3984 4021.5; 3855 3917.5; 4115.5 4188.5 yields -3.1 angstrom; 19.9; 22.5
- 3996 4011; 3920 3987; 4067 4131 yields -2.4 angstrom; 18.9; 21.4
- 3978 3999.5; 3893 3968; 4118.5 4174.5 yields -1.1 angstrom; 19.7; 22.6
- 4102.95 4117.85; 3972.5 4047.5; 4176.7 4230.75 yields 1.6 angstrom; 22.2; 22.2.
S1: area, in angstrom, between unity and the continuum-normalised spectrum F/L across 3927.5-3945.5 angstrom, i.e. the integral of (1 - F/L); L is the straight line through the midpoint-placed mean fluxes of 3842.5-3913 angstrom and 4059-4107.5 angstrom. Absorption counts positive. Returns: 1.8 angstrom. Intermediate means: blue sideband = 19.9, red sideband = 21.6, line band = 18.4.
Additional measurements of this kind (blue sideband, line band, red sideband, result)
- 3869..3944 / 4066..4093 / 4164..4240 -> -1.8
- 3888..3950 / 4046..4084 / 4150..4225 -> -2.9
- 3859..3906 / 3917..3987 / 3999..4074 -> 6.6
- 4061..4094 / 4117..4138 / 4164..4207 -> 0.1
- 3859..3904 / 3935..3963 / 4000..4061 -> 1.0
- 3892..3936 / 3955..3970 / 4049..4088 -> 2.4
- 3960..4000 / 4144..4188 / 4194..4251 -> -2.3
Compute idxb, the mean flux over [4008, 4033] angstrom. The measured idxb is 23.2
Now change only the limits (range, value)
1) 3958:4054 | 21.4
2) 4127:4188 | 22.6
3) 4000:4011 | 23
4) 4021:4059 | 23.2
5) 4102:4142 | 21.6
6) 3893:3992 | 19.5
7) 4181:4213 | 22.5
